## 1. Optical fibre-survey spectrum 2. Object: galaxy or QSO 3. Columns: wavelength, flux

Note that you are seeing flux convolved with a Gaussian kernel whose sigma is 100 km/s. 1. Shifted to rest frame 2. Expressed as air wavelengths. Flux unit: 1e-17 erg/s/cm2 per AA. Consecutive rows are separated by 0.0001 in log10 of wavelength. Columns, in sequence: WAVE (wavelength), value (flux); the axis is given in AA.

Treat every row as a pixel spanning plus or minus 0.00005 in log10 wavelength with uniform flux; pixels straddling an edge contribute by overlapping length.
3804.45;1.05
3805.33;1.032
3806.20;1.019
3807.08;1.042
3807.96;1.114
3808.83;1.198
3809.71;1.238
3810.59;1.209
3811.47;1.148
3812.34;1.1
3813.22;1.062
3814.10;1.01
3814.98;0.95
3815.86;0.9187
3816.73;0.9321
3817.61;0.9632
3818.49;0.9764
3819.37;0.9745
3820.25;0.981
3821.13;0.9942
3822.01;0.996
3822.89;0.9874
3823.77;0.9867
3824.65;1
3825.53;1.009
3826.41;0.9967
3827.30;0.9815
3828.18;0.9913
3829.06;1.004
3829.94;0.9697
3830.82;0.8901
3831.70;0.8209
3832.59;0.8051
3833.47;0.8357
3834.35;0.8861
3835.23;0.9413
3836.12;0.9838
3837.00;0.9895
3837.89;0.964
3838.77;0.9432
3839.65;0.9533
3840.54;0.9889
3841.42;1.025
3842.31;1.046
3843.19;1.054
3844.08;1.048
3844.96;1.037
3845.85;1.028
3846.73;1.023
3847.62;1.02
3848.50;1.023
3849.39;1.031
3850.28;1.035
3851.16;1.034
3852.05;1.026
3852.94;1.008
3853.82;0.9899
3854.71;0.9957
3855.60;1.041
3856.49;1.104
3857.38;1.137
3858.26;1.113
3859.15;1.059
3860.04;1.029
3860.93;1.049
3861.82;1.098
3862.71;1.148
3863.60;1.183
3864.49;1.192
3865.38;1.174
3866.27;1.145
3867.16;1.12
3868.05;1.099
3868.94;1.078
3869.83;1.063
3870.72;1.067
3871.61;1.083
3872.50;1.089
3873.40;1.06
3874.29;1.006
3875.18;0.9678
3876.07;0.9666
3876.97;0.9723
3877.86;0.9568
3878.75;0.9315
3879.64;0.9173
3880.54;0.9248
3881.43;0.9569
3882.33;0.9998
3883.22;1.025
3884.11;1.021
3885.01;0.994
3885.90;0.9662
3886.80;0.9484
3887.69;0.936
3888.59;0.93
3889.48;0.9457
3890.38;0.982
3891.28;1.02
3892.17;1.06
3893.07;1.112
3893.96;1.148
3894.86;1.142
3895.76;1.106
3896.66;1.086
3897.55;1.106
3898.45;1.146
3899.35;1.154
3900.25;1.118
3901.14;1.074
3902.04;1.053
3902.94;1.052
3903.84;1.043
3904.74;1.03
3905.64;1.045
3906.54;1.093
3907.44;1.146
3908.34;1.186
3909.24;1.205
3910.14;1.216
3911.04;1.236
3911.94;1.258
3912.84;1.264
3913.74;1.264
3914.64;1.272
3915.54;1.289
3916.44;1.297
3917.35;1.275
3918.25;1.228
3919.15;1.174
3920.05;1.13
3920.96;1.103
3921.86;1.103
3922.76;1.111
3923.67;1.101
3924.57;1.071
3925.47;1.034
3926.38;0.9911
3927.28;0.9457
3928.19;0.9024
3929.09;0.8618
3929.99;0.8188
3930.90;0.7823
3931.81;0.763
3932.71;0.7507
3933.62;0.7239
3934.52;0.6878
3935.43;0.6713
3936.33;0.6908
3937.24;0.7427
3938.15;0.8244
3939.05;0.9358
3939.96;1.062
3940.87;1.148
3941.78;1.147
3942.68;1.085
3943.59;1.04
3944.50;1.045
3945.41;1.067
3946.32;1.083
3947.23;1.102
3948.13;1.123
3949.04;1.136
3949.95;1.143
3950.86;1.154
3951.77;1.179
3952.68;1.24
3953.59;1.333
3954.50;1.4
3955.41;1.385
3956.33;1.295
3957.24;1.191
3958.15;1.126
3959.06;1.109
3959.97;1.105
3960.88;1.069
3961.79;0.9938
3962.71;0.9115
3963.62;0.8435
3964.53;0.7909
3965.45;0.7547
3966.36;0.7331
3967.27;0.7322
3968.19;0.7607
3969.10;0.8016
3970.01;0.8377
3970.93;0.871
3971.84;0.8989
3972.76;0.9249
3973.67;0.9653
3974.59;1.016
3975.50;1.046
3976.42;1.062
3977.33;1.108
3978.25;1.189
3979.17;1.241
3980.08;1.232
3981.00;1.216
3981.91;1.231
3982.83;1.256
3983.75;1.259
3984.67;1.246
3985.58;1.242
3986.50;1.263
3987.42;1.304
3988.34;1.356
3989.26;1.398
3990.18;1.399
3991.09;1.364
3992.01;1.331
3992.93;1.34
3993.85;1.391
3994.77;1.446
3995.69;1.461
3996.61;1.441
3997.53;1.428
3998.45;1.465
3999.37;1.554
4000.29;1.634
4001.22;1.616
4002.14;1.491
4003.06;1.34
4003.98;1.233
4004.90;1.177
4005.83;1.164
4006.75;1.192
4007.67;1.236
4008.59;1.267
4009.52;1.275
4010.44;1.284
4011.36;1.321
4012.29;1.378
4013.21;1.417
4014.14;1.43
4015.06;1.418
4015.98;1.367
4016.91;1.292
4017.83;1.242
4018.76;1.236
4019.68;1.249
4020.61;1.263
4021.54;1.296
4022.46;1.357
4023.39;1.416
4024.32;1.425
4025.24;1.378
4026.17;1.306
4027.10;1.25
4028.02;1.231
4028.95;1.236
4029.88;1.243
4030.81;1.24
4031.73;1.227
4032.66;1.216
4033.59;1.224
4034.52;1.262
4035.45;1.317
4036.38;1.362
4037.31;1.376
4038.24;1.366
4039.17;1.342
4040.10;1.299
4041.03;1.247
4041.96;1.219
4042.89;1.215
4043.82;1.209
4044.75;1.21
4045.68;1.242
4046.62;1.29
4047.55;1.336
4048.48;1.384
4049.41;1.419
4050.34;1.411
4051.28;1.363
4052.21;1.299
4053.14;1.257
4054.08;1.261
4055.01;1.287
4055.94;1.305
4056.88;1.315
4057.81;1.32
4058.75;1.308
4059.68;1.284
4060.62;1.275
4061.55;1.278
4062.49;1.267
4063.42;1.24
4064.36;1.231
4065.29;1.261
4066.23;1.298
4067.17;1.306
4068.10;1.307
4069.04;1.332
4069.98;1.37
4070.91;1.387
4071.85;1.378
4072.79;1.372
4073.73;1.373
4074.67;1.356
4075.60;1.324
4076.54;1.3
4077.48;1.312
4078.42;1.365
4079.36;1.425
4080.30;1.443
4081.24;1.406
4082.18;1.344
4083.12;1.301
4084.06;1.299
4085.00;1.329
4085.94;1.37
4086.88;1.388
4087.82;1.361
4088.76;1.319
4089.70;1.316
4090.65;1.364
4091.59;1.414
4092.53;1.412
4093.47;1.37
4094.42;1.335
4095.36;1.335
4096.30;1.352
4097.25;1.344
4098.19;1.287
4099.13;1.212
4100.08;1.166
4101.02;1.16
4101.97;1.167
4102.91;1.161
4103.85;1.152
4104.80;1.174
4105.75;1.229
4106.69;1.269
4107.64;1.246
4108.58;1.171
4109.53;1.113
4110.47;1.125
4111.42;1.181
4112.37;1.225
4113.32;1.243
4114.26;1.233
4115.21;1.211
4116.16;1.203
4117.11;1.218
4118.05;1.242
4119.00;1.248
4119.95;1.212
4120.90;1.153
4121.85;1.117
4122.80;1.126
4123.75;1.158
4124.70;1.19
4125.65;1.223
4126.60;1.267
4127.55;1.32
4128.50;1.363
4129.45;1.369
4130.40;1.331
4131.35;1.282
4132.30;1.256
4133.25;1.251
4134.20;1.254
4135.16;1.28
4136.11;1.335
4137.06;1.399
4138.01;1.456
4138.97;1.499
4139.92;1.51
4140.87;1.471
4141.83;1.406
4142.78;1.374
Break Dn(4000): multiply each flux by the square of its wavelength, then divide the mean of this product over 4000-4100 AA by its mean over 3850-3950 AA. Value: 1.36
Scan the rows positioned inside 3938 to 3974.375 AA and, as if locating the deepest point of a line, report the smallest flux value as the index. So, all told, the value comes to 0.7322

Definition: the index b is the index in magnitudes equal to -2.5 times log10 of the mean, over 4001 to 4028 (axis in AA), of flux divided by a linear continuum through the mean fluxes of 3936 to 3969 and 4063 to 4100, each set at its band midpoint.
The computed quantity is -0.12 mag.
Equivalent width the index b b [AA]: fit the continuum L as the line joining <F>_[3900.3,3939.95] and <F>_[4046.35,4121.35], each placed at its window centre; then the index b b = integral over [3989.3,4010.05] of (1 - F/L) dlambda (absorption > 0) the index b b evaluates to -3.9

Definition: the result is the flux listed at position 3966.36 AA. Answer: 0.7331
